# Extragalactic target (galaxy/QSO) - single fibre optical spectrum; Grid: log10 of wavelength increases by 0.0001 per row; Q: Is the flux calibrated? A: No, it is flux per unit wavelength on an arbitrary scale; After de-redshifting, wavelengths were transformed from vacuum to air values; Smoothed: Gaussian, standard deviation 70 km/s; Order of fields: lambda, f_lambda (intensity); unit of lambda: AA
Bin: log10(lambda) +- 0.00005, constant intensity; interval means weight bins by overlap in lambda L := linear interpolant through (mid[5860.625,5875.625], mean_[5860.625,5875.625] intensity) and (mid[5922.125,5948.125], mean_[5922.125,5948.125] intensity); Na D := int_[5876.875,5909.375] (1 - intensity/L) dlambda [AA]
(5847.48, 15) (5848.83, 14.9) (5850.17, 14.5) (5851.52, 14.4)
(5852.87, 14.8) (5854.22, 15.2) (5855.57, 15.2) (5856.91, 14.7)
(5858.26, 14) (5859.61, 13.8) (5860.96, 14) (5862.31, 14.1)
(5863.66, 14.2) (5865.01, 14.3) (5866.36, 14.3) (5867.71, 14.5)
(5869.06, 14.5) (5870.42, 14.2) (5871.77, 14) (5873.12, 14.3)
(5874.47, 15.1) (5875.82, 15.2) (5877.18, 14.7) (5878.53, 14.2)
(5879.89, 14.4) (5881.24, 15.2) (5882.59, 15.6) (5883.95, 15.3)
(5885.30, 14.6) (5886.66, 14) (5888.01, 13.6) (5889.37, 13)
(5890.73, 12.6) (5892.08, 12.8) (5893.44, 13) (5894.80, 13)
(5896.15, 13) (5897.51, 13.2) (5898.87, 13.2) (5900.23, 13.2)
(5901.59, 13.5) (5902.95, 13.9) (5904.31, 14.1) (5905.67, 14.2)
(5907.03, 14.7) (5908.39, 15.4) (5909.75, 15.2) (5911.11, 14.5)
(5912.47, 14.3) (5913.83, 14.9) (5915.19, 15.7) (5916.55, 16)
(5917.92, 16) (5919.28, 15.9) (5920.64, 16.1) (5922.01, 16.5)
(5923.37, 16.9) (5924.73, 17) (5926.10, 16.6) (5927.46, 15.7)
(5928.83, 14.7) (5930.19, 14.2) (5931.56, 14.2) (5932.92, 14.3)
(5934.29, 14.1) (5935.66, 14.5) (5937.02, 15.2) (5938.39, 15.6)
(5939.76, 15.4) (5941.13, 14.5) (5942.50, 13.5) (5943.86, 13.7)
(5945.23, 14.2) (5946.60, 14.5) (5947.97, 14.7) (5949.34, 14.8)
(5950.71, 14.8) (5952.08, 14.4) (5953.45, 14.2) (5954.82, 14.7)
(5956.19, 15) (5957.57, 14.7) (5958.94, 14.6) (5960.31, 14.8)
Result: 1.4 AA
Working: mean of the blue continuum 14.4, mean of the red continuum 15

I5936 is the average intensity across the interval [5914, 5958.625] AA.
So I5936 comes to 15.1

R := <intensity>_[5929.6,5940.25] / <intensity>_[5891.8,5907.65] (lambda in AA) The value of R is 1.09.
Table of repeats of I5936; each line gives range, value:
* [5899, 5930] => 15.2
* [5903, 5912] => 14.6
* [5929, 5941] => 14.7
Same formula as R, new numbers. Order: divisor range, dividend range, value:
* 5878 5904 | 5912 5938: 1.12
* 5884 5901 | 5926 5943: 1.11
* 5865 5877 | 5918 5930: 1.11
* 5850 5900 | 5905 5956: 1.06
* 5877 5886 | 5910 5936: 1.03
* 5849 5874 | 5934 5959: 1.01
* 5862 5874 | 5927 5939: 1.03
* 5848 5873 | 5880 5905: 0.95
